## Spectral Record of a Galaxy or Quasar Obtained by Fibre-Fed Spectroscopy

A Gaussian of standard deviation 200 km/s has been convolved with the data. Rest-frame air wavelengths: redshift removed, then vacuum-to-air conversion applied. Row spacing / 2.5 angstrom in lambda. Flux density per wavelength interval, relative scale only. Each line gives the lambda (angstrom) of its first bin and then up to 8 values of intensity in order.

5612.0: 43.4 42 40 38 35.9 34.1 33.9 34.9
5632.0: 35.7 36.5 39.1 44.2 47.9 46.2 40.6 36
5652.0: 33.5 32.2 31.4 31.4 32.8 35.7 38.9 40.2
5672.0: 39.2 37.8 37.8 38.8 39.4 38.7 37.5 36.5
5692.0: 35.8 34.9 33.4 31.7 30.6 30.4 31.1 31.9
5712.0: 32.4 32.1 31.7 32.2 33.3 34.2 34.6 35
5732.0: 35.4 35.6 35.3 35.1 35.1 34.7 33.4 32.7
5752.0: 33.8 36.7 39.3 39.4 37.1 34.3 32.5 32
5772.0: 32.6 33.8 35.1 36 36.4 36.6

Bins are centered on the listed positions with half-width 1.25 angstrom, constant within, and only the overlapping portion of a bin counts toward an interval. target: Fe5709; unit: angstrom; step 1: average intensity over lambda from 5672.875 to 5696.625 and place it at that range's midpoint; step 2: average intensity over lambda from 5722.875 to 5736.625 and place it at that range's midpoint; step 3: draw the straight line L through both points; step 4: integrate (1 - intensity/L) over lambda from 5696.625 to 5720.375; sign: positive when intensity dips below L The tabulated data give 2.9 angstrom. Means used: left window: 37.3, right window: 34.9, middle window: 31.7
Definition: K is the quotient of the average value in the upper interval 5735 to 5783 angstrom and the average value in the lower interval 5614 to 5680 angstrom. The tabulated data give 0.93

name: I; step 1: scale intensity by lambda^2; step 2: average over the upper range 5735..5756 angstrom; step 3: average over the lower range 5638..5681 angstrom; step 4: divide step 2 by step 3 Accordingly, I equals 0.94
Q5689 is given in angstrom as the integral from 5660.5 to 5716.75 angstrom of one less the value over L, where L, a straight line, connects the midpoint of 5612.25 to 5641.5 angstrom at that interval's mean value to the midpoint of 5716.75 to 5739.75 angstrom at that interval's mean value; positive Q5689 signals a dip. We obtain 0.9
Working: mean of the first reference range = 38.1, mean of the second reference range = 34.3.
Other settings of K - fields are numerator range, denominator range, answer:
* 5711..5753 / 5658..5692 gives 0.91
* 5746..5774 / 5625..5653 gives 0.90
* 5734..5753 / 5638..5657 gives 0.87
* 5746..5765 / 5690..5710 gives 1.10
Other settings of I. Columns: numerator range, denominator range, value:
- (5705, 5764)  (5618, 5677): 0.95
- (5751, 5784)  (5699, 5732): 1.11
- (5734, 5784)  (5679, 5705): 1.02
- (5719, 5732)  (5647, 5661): 1.04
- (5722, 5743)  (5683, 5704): 1.02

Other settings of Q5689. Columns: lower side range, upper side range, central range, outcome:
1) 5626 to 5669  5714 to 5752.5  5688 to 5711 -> 1.52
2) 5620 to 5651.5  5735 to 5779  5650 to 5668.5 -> 1.95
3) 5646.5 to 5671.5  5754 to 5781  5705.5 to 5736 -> 1.72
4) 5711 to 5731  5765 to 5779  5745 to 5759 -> -0.86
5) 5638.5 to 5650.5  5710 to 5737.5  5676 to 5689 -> 0.08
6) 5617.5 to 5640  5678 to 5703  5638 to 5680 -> -1.85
